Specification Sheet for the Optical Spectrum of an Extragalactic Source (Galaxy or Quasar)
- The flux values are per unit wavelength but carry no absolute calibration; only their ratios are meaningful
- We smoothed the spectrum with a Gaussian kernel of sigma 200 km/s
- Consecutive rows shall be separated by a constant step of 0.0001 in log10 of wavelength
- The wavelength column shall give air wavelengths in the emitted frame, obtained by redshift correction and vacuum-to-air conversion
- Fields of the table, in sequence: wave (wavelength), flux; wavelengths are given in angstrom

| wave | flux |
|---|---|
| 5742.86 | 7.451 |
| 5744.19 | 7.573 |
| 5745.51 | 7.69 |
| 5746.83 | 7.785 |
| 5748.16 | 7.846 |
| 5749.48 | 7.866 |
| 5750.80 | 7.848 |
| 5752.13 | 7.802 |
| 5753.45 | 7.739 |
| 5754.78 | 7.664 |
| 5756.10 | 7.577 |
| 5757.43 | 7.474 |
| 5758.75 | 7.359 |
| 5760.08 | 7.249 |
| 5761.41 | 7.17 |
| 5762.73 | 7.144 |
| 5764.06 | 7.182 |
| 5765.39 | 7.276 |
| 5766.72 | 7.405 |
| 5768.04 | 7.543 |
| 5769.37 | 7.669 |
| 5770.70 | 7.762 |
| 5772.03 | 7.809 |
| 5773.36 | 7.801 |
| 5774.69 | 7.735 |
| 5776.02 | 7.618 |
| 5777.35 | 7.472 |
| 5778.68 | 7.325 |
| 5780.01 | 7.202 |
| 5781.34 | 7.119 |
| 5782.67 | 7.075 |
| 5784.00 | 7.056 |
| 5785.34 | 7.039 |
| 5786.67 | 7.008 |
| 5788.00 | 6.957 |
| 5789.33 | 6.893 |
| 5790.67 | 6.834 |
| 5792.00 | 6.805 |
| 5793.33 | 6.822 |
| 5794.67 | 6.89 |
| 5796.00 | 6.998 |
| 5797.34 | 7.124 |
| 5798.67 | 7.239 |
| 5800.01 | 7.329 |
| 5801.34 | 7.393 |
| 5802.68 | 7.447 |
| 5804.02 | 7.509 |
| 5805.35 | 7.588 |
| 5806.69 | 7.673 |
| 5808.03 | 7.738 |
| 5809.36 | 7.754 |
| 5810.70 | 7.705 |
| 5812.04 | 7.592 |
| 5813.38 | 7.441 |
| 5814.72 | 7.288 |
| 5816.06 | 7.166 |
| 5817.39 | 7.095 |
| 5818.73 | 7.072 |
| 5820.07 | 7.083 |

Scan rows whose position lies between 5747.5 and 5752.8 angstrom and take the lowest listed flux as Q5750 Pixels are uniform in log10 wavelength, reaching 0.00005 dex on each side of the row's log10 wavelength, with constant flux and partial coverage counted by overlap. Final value 7.802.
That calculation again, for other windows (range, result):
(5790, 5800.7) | 6.805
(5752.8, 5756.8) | 7.577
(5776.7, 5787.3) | 7.008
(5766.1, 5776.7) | 7.405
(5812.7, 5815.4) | 7.288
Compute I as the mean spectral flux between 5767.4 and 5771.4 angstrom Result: 7.65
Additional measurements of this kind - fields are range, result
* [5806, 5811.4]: 7.71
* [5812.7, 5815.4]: 7.35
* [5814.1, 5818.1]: 7.2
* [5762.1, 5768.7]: 7.31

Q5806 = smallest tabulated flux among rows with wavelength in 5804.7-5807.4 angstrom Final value 7.588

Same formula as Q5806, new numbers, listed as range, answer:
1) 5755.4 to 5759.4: 7.359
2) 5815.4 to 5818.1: 7.095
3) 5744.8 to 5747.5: 7.69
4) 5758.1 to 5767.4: 7.144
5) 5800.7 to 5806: 7.393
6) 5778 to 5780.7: 7.202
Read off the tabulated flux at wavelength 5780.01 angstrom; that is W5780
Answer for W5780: 7.202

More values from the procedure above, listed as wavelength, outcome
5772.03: 7.809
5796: 6.998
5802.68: 7.447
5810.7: 7.705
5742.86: 7.451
